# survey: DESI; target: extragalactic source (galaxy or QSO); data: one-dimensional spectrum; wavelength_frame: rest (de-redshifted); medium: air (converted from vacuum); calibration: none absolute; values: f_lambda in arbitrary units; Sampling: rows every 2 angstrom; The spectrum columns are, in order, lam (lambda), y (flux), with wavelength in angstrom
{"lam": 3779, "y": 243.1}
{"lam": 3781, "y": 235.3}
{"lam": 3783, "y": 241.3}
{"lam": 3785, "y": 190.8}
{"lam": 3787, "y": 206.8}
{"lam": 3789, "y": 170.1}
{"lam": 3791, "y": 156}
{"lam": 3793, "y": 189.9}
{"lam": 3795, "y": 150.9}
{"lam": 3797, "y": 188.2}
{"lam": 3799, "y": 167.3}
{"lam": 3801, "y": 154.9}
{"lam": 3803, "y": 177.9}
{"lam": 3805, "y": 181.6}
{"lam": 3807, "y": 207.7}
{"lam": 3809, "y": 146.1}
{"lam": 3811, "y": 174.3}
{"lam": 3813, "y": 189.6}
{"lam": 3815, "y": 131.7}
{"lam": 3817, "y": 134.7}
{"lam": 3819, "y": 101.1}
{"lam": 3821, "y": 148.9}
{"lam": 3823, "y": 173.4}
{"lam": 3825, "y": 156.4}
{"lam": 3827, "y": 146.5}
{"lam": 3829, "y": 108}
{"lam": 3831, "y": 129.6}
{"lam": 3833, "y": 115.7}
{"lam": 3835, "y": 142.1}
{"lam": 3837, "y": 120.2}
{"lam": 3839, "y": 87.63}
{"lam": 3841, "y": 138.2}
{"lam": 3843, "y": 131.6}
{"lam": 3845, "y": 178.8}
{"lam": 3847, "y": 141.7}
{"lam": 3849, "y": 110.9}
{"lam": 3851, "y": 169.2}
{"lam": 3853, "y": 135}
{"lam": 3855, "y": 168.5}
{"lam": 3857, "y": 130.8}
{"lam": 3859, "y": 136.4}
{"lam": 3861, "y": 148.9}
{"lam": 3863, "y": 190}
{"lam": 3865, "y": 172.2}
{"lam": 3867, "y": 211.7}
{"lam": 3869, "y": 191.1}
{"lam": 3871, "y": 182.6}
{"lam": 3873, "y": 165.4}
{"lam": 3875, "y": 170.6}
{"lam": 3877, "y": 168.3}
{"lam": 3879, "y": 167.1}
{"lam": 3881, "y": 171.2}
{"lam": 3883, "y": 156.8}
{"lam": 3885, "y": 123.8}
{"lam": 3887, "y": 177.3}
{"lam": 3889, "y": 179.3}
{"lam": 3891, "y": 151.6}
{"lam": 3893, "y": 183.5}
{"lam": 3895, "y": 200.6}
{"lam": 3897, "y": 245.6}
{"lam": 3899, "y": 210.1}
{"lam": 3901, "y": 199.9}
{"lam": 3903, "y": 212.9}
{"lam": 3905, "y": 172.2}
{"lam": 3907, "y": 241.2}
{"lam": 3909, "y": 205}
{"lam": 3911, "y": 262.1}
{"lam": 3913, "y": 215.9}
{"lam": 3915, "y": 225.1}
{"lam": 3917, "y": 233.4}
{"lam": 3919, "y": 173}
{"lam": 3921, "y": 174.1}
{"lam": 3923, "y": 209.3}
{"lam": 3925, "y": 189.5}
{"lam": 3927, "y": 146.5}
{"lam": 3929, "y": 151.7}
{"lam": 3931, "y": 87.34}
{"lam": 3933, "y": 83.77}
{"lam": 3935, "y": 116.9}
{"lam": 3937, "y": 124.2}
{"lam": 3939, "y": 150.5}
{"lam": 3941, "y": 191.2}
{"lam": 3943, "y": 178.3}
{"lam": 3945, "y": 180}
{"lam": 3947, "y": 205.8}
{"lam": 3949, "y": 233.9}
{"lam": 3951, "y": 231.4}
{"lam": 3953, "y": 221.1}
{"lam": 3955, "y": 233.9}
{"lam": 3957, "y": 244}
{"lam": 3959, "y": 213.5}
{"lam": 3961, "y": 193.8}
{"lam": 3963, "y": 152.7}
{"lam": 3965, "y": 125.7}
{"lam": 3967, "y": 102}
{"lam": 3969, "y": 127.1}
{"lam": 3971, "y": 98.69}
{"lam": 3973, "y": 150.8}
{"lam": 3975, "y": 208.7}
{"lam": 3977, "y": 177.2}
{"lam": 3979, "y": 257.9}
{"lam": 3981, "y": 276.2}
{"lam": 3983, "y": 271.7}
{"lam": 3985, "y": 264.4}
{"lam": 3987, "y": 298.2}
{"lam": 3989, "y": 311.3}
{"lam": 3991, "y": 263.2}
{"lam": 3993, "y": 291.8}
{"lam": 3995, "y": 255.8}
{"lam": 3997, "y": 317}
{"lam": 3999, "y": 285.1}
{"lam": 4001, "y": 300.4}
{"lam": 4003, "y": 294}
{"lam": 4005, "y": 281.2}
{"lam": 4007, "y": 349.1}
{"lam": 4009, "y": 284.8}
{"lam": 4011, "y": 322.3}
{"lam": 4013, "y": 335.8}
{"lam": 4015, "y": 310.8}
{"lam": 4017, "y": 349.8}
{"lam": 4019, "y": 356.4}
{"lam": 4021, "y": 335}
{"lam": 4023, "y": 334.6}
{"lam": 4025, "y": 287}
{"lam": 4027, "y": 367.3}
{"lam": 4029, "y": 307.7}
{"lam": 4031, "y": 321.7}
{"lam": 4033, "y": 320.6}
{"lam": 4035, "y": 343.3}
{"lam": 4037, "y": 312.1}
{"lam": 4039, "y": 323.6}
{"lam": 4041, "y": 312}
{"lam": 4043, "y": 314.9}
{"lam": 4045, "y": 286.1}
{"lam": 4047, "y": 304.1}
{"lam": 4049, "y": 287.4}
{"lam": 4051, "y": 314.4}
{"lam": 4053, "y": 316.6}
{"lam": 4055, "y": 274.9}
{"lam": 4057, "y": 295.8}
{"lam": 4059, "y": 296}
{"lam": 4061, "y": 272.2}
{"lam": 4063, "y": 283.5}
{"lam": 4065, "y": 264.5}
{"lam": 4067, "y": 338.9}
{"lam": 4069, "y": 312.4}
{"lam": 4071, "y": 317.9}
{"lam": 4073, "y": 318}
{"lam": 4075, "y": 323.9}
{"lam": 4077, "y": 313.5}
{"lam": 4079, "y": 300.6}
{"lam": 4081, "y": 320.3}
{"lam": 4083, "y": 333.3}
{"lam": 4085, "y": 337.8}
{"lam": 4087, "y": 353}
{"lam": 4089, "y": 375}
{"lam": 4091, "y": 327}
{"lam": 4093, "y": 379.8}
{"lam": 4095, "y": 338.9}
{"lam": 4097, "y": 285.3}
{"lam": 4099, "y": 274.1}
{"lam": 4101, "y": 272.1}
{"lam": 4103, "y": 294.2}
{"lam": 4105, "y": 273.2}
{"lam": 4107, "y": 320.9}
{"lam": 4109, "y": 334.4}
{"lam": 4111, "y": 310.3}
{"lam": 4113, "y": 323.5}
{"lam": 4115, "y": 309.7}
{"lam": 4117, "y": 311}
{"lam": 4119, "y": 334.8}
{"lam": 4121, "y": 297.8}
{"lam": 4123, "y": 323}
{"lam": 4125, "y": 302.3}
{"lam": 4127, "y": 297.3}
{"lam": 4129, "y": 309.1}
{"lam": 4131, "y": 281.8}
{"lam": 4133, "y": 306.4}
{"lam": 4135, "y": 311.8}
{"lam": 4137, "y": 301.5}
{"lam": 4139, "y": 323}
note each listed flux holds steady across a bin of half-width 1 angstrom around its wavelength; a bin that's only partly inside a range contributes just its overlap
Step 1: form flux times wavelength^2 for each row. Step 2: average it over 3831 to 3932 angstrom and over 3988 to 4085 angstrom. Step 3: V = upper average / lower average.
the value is 1.96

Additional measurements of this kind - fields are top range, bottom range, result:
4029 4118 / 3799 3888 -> 2.28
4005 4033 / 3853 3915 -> 1.90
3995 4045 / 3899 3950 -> 1.82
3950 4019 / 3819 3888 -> 1.76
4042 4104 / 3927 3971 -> 1.98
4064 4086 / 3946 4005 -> 1.45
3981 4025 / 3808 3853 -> 2.38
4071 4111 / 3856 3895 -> 2.12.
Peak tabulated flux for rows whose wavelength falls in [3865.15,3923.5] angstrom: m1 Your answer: 262.1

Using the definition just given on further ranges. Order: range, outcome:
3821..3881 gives 211.7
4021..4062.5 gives 367.3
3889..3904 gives 245.6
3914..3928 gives 233.4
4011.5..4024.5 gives 356.4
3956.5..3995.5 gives 311.3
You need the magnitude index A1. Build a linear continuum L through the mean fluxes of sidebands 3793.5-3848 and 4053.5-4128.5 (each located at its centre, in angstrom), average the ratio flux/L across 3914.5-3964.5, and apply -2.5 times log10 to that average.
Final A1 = 0.22 mag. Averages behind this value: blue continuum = 149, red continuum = 312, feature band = 181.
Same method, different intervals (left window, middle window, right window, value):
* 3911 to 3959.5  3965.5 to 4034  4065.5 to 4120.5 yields -0.140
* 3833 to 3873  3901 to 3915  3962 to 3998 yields -0.199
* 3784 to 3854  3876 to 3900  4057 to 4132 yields 0.089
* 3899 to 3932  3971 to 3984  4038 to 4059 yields 0.148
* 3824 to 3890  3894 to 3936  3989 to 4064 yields 0.082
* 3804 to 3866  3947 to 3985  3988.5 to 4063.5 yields 0.287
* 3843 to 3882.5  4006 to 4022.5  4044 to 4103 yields -0.223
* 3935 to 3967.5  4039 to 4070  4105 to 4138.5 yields -0.149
